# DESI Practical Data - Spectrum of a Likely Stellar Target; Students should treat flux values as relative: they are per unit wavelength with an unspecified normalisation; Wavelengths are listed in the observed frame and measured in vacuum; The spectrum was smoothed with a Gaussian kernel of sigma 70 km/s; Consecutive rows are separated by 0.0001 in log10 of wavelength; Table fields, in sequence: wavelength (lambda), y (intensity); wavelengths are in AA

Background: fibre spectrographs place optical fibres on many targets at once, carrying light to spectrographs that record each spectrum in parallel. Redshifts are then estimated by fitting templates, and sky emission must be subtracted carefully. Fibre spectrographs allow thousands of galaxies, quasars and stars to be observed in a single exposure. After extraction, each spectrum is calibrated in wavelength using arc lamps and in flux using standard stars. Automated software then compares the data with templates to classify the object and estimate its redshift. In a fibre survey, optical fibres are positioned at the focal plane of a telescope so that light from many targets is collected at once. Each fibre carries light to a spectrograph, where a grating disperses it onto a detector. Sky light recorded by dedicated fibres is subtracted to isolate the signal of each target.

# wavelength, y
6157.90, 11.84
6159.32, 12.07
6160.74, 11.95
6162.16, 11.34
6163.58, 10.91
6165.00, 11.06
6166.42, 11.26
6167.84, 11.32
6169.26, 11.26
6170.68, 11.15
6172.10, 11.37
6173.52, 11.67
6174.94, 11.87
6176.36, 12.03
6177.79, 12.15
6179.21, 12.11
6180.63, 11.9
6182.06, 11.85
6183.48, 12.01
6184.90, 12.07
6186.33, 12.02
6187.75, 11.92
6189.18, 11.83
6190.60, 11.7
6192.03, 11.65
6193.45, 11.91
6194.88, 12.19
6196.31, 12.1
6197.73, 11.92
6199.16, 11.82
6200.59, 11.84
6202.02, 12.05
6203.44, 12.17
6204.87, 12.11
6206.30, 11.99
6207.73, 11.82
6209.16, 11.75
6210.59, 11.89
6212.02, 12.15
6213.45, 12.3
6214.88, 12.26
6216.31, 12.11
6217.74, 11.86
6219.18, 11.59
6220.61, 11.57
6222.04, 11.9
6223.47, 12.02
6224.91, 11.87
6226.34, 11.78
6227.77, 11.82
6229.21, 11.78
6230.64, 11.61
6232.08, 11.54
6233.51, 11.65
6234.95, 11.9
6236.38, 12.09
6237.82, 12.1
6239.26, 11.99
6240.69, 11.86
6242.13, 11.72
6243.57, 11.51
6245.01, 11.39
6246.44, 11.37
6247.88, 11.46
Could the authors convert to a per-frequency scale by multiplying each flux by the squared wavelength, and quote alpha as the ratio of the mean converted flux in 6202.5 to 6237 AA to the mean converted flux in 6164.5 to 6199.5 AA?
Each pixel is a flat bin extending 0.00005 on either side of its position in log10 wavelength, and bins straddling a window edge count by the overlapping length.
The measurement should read 1.02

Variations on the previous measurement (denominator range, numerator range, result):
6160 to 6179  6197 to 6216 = 1.06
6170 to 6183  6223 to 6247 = 1.02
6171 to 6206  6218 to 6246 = 1.00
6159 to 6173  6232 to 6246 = 1.06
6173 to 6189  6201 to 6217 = 1.02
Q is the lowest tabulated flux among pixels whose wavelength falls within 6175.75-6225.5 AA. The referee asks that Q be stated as 11.57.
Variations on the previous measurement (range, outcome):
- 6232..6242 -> 11.54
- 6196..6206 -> 11.82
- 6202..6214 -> 11.75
